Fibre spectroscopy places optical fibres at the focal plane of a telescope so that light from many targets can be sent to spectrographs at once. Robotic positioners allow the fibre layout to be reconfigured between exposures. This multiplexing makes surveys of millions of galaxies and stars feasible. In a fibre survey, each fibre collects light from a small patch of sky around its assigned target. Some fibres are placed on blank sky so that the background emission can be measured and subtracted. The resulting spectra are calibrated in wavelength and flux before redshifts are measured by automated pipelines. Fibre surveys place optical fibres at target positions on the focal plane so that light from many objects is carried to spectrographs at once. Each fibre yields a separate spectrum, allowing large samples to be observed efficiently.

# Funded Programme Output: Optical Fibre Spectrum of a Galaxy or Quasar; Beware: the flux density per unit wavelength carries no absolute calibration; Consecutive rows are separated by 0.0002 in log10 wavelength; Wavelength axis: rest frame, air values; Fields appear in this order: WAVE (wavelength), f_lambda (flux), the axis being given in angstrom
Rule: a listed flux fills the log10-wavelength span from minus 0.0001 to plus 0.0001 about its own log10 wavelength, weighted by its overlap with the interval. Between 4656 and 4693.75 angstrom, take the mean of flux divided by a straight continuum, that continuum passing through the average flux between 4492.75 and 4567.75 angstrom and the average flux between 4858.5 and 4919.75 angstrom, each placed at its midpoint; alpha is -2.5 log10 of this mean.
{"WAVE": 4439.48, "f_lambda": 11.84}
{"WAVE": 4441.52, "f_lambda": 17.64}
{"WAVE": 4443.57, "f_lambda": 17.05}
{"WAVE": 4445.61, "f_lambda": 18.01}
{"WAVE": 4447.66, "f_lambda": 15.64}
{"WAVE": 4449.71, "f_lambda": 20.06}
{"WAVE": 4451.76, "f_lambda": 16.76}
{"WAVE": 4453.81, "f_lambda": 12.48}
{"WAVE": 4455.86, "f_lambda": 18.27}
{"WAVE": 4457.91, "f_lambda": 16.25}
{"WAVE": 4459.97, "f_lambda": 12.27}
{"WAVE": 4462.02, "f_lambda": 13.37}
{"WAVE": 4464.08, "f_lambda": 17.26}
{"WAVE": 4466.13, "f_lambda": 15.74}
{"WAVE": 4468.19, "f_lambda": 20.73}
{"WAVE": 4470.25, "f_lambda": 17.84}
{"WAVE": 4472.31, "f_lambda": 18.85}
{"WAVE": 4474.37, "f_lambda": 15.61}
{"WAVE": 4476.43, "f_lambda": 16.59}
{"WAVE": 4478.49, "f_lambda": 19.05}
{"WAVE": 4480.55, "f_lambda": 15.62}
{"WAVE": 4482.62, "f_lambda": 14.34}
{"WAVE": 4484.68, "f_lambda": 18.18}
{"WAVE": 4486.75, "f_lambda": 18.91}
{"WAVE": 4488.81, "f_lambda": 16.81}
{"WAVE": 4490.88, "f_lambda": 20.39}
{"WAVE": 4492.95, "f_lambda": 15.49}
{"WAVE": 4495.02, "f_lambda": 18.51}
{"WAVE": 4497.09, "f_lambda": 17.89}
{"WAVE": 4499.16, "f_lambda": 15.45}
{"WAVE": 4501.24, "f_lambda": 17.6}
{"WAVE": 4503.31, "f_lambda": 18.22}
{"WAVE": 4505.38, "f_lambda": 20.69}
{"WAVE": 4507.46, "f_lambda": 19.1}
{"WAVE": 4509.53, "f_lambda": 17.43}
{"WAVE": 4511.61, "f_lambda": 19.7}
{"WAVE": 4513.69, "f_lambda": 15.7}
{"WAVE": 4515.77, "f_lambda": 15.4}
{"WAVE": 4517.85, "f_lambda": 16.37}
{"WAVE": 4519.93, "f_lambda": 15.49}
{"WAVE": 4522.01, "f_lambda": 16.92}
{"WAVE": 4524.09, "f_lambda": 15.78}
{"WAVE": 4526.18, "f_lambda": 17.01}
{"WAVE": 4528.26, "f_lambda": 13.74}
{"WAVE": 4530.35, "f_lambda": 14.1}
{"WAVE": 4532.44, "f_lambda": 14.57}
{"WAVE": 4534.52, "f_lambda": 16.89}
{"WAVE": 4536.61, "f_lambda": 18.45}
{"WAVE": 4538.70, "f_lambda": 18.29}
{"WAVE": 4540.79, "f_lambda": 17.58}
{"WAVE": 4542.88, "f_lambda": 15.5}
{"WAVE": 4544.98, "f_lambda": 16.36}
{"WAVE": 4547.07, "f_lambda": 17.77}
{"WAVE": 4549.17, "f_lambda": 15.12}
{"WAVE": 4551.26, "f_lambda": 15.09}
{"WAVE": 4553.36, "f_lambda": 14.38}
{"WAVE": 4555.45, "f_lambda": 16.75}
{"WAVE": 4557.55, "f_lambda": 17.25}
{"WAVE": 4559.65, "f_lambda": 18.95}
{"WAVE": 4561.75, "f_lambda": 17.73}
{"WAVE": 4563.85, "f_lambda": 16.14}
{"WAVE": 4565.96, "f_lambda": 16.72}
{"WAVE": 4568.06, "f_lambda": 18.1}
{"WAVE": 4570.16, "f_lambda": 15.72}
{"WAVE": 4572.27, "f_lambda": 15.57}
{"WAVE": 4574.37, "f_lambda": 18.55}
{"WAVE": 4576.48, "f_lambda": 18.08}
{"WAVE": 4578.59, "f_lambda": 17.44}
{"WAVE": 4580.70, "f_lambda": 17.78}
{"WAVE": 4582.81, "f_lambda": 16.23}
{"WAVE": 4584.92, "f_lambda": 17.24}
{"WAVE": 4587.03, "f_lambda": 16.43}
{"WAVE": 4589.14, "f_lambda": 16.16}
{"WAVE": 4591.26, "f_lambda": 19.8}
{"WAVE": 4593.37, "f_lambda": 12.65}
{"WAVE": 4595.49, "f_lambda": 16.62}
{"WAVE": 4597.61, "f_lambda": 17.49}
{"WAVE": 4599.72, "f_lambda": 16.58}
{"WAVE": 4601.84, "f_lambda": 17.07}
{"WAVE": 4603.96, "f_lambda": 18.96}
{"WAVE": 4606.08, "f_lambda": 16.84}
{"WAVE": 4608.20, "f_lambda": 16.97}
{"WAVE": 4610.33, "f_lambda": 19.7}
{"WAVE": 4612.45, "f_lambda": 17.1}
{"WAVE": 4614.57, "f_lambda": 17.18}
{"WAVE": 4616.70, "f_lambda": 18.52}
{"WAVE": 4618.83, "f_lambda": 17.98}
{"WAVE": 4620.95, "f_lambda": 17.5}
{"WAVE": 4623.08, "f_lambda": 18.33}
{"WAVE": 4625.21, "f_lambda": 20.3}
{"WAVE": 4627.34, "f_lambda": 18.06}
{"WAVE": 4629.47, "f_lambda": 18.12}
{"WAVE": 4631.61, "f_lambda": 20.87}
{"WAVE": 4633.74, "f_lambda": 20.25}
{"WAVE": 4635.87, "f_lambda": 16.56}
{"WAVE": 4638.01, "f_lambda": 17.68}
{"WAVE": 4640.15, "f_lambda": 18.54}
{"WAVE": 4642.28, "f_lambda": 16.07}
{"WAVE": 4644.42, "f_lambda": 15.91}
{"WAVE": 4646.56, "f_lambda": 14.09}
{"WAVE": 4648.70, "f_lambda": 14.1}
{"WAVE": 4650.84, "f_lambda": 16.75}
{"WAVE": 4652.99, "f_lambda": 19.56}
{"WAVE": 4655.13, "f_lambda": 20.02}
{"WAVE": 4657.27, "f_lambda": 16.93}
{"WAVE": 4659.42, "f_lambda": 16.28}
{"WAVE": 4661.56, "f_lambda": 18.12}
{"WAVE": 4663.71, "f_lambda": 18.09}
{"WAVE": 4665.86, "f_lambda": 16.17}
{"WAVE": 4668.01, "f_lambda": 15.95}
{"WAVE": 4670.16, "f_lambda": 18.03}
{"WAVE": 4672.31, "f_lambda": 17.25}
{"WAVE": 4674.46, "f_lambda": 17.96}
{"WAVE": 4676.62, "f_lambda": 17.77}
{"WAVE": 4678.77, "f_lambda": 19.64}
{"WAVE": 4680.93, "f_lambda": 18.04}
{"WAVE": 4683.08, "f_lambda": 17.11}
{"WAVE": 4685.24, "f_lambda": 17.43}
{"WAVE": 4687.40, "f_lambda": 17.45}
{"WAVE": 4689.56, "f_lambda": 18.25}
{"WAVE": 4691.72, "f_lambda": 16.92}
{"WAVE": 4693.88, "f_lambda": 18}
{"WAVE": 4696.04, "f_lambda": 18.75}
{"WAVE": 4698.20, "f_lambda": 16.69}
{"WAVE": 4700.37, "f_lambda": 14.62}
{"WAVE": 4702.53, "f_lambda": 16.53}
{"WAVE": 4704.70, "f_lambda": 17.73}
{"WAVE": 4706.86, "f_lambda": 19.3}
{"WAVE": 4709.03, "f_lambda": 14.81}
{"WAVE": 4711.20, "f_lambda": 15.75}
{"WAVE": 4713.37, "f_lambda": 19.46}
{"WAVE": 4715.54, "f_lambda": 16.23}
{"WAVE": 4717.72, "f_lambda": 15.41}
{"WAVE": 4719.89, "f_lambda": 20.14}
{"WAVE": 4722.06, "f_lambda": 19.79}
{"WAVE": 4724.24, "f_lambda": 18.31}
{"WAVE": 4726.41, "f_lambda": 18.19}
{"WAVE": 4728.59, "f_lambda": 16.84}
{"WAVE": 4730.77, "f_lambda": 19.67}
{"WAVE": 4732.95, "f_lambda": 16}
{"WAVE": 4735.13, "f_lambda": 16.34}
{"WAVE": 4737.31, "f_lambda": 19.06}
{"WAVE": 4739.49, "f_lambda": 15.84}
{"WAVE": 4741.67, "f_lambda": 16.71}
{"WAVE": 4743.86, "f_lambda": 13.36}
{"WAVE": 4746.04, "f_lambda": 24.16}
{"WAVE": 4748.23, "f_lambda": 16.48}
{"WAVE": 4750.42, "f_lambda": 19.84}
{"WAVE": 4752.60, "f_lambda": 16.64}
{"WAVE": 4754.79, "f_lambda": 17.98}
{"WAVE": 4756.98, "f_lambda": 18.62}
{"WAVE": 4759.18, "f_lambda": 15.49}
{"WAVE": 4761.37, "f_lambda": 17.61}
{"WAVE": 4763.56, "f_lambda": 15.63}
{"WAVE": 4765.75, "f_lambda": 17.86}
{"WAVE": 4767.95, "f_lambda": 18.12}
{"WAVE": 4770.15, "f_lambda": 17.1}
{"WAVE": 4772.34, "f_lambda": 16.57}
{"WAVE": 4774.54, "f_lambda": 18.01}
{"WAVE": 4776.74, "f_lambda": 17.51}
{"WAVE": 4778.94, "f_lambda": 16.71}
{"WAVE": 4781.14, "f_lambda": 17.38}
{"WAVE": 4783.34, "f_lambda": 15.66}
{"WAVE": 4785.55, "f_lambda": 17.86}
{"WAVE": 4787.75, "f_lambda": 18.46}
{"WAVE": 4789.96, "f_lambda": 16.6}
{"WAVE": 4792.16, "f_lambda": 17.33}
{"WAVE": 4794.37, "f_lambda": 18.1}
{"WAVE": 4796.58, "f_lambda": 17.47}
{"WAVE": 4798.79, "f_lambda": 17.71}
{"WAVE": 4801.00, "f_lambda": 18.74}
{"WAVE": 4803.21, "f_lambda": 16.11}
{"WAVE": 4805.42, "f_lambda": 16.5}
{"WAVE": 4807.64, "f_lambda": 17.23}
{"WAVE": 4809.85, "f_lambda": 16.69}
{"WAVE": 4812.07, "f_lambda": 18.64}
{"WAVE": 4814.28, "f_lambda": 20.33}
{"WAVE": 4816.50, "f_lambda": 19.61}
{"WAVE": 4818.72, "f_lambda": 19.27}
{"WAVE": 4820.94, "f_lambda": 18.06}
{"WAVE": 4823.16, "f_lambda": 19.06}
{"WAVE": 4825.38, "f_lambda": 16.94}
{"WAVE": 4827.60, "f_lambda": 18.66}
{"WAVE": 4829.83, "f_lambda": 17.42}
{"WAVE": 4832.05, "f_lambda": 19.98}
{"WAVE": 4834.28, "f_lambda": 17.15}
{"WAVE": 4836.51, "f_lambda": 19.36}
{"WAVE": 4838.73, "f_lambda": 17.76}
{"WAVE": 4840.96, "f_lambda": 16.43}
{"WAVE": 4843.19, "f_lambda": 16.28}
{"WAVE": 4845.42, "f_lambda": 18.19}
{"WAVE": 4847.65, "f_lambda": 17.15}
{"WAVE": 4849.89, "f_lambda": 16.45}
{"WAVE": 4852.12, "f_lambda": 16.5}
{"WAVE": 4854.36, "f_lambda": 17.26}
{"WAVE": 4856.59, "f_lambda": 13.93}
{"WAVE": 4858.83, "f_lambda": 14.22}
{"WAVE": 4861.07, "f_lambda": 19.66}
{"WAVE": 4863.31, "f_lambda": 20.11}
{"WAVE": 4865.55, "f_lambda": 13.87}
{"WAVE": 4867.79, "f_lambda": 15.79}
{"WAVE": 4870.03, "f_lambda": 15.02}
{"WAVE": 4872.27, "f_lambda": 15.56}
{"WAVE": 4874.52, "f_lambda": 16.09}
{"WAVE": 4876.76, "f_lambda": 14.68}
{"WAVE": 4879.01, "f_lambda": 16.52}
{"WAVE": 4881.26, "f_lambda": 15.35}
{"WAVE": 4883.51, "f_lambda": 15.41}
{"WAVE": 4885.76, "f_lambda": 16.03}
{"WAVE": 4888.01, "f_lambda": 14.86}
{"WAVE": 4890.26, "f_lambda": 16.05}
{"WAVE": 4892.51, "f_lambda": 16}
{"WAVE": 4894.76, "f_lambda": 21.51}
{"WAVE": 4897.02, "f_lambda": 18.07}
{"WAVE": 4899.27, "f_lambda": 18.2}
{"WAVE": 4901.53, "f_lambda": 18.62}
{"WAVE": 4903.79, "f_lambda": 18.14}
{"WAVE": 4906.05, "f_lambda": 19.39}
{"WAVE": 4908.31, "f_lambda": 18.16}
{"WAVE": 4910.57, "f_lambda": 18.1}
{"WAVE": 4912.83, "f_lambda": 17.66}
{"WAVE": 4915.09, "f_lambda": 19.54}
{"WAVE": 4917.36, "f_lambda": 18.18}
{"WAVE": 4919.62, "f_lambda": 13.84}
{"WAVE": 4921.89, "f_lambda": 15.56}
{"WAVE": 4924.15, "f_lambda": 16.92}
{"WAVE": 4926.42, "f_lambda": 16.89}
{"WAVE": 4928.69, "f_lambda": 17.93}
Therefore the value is -0.039 mag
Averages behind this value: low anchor 16.8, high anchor 17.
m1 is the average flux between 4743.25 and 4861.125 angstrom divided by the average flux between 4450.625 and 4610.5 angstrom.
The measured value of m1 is 1.04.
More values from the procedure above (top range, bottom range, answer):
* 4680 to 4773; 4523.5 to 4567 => 1.07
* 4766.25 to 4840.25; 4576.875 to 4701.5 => 1.02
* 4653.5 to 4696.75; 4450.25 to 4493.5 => 1.06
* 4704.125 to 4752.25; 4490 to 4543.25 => 1.04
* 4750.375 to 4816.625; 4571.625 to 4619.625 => 1.01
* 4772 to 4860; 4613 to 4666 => 0.99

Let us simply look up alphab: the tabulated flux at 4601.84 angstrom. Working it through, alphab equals 17.07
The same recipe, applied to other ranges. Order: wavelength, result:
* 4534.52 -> 16.89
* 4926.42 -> 16.89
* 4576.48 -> 18.08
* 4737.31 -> 19.06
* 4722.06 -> 19.79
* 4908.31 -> 18.16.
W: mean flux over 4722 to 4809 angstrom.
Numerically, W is 17.5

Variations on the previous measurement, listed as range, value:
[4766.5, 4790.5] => 17.3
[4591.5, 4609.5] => 16.8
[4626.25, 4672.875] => 17.4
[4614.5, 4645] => 18.2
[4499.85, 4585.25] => 16.9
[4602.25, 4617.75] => 17.9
